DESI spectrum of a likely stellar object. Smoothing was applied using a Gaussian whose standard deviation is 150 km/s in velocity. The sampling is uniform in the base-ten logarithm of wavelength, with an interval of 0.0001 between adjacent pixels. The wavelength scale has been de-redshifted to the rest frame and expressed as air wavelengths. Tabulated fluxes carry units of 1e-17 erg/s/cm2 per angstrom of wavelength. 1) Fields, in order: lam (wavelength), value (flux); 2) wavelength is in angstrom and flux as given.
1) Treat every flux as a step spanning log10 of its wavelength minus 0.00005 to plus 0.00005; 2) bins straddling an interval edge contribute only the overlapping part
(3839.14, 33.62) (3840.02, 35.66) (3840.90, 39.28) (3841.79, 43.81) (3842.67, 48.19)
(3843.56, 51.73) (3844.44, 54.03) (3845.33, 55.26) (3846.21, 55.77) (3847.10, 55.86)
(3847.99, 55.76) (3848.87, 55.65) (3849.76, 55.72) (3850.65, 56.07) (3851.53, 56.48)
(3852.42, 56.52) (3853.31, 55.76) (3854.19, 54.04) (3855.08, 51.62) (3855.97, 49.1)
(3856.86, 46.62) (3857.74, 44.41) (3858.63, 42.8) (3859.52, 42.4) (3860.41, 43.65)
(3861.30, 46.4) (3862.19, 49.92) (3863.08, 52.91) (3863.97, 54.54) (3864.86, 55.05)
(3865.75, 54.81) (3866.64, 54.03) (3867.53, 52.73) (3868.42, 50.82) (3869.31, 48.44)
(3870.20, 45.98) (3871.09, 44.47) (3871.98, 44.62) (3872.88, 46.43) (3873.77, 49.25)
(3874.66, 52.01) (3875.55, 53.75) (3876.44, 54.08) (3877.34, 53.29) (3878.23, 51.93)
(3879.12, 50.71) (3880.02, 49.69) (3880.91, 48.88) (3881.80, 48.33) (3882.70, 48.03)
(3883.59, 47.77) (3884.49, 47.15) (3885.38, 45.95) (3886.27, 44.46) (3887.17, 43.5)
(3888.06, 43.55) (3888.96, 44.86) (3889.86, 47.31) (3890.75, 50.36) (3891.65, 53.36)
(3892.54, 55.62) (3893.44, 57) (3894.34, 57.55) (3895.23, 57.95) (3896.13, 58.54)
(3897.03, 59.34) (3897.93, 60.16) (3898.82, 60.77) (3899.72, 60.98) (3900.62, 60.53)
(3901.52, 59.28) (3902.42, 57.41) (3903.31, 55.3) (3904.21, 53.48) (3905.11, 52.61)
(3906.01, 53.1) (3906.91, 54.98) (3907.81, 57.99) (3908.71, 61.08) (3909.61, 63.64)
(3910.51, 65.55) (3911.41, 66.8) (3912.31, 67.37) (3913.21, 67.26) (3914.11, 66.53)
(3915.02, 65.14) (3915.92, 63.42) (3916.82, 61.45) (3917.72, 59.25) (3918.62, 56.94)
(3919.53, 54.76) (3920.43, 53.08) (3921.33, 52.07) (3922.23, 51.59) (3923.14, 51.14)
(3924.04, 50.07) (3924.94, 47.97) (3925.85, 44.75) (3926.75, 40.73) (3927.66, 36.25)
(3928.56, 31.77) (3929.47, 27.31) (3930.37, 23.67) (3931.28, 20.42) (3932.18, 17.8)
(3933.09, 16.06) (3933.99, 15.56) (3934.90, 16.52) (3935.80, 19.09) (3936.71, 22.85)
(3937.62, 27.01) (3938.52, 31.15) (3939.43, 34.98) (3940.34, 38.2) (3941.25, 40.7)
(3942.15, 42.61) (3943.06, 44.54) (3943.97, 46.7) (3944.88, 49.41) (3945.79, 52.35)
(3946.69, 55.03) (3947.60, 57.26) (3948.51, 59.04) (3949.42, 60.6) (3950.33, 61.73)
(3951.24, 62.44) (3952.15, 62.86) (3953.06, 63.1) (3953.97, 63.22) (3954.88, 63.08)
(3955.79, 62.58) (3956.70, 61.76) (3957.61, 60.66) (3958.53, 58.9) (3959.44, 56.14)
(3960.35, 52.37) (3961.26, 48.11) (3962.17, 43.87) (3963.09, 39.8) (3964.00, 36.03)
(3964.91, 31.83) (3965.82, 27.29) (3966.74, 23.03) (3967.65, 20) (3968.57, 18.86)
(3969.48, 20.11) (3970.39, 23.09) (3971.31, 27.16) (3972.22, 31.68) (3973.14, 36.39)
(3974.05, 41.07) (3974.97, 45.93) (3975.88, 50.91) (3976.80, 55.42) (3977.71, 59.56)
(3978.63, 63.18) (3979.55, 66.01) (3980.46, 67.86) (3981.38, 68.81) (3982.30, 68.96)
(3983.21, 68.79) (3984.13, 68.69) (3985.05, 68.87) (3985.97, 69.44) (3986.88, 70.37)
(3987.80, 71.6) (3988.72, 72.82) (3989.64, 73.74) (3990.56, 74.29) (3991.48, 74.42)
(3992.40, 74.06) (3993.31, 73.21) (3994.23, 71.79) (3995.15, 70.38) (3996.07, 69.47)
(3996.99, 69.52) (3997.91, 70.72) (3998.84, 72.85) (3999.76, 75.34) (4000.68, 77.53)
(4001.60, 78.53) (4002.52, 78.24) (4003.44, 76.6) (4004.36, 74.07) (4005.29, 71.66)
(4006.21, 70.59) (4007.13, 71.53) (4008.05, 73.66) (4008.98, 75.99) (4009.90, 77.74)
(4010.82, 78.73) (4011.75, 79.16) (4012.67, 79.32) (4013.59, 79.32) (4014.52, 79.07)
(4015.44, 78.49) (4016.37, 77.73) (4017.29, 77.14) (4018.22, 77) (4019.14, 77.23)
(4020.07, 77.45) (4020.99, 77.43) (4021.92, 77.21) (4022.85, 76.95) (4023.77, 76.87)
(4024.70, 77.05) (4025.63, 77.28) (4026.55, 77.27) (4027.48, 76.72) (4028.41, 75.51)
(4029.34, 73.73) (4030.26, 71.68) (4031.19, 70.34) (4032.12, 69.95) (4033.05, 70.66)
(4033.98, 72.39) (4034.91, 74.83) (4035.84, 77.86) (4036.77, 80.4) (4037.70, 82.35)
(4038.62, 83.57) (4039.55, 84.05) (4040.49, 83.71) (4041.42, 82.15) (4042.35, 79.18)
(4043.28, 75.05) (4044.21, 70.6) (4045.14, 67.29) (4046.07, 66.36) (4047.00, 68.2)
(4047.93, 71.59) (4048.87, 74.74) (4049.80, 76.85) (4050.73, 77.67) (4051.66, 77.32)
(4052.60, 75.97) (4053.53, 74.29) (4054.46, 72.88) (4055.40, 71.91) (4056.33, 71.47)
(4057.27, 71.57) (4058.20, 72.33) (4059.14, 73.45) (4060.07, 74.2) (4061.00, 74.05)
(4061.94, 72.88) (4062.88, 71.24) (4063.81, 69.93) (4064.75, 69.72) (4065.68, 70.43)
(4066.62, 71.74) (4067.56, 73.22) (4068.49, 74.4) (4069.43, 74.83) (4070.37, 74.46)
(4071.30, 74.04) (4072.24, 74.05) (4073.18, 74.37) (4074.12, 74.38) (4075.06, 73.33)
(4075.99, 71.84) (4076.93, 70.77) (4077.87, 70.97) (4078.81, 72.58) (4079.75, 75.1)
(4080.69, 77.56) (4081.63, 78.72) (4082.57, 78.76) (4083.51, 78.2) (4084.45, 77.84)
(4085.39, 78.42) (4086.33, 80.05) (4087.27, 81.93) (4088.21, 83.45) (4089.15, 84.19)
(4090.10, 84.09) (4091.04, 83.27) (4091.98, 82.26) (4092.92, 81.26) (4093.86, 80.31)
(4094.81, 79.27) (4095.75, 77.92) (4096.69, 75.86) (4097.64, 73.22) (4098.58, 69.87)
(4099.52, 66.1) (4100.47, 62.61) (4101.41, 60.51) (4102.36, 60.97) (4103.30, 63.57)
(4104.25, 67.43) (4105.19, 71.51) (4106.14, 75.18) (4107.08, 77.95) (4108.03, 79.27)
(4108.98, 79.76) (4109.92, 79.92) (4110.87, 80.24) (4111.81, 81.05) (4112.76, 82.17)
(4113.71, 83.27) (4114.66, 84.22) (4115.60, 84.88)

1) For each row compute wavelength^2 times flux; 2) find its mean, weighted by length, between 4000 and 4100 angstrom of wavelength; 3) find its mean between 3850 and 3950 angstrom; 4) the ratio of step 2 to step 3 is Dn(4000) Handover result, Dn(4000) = 1.66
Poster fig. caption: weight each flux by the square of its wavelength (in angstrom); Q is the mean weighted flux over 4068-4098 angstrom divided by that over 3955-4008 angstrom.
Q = 1.39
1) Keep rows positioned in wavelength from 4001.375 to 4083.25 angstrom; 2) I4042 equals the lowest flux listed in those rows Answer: 66.36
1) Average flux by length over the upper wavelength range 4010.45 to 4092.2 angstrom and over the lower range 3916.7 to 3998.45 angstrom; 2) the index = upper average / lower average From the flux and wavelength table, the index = 1.5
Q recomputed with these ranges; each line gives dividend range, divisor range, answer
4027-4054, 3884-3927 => 1.45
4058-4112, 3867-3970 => 1.68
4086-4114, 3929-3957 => 1.94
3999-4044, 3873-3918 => 1.48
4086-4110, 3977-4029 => 1.07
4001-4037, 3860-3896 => 1.63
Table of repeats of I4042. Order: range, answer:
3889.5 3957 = 15.56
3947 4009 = 18.86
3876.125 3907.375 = 43.5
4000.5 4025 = 70.59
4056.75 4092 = 69.72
